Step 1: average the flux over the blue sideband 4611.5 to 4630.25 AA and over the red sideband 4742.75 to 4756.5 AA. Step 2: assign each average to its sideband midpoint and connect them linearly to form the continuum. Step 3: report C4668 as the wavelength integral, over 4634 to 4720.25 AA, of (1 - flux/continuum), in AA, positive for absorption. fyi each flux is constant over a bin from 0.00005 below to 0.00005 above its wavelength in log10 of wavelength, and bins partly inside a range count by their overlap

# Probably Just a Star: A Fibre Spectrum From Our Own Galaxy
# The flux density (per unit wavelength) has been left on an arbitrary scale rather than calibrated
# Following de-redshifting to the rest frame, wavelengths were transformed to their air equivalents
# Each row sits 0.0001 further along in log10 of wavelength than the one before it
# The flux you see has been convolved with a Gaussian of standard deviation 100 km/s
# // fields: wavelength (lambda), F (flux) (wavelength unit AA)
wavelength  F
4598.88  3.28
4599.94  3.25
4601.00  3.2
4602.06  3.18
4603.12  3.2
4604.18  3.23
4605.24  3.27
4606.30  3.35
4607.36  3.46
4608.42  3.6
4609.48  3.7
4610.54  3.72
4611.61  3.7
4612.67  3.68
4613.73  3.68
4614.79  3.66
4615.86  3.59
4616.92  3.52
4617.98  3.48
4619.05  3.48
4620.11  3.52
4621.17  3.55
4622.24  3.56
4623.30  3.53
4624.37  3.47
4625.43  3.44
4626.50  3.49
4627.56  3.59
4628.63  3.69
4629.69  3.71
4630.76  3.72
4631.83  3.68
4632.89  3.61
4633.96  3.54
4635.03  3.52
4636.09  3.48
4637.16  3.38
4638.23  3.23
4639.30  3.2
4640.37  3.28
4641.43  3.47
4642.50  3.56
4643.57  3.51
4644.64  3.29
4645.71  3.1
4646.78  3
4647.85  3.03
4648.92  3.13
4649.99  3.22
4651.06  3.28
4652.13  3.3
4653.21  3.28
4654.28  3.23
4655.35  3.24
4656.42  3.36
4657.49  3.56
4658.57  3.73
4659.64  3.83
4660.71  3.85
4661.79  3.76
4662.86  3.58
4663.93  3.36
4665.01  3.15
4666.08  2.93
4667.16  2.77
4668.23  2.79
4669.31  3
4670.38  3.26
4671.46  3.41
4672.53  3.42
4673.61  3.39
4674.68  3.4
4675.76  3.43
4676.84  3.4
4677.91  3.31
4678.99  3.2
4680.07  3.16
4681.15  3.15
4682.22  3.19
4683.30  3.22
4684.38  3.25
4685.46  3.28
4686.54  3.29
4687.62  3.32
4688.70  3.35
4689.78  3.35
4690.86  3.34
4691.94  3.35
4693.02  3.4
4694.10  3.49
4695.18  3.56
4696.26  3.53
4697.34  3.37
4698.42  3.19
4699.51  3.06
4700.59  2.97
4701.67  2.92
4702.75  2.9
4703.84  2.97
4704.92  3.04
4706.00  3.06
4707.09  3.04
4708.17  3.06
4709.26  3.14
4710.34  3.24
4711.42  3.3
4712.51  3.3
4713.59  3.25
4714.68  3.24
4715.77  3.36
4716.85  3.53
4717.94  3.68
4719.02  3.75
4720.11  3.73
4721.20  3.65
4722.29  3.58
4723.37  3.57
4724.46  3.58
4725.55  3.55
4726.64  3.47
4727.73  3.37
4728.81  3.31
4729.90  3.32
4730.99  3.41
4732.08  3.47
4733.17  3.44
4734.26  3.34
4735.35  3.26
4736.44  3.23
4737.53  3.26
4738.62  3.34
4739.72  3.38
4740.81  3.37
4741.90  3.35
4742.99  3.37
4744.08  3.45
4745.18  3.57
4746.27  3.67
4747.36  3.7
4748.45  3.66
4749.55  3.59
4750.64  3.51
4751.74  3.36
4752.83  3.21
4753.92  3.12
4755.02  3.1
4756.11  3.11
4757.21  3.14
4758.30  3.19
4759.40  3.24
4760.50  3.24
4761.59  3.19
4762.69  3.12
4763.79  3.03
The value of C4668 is 5.1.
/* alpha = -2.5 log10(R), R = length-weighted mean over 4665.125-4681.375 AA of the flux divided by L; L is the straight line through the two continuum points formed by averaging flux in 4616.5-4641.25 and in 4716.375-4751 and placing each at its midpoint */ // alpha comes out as 0.10 mag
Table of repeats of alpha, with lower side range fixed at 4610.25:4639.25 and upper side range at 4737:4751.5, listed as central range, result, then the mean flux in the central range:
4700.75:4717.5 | 0.112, 3.16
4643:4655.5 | 0.104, 3.22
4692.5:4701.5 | 0.064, 3.31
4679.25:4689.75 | 0.086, 3.25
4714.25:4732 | -0.006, 3.51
